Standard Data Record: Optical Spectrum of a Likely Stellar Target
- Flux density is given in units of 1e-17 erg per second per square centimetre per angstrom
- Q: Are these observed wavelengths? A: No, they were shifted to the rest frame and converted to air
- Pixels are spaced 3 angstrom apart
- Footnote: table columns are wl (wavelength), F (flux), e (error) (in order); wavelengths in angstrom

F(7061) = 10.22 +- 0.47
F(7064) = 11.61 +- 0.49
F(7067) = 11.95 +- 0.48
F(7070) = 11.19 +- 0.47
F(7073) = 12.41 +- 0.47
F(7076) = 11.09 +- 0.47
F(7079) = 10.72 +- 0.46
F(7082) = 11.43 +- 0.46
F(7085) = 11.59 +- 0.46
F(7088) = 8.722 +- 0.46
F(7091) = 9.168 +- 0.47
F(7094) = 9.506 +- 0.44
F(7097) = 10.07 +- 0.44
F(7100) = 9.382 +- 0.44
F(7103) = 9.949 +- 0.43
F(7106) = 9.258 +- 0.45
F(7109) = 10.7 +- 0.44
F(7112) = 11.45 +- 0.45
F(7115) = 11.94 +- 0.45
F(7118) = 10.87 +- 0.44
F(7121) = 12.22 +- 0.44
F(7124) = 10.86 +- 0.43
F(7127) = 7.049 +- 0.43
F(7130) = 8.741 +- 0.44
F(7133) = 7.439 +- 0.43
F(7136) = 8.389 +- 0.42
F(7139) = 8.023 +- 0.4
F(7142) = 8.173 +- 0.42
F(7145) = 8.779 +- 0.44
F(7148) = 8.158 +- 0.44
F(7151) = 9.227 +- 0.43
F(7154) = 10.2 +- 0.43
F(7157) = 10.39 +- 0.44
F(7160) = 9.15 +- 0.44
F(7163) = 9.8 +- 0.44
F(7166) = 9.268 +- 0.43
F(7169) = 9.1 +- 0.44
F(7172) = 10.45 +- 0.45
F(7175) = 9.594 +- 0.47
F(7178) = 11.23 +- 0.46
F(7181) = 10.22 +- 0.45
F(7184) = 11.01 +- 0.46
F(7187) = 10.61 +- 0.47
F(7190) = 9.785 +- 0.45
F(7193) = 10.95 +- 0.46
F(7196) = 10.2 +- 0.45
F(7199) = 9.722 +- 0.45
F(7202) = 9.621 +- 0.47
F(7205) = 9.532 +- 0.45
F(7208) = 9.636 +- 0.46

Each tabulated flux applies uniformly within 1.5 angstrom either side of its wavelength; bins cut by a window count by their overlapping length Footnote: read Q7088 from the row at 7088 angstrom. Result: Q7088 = 8.722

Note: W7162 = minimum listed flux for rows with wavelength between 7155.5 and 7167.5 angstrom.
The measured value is 9.15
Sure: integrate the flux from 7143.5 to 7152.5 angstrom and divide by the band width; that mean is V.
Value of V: 8.72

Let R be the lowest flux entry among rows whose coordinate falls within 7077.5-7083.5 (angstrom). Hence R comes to 10.72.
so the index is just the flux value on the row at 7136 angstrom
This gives 8.389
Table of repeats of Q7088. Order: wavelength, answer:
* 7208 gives 9.636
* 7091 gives 9.168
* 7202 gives 9.621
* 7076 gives 11.09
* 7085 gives 11.59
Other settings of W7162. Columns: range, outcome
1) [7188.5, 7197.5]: 9.785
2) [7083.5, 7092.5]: 8.722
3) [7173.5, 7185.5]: 9.594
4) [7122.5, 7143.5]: 7.049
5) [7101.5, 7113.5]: 9.258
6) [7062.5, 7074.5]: 11.19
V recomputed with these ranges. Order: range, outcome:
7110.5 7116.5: 11.7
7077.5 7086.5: 11.2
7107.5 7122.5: 11.4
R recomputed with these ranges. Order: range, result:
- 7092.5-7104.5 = 9.382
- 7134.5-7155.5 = 8.023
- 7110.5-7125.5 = 10.86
